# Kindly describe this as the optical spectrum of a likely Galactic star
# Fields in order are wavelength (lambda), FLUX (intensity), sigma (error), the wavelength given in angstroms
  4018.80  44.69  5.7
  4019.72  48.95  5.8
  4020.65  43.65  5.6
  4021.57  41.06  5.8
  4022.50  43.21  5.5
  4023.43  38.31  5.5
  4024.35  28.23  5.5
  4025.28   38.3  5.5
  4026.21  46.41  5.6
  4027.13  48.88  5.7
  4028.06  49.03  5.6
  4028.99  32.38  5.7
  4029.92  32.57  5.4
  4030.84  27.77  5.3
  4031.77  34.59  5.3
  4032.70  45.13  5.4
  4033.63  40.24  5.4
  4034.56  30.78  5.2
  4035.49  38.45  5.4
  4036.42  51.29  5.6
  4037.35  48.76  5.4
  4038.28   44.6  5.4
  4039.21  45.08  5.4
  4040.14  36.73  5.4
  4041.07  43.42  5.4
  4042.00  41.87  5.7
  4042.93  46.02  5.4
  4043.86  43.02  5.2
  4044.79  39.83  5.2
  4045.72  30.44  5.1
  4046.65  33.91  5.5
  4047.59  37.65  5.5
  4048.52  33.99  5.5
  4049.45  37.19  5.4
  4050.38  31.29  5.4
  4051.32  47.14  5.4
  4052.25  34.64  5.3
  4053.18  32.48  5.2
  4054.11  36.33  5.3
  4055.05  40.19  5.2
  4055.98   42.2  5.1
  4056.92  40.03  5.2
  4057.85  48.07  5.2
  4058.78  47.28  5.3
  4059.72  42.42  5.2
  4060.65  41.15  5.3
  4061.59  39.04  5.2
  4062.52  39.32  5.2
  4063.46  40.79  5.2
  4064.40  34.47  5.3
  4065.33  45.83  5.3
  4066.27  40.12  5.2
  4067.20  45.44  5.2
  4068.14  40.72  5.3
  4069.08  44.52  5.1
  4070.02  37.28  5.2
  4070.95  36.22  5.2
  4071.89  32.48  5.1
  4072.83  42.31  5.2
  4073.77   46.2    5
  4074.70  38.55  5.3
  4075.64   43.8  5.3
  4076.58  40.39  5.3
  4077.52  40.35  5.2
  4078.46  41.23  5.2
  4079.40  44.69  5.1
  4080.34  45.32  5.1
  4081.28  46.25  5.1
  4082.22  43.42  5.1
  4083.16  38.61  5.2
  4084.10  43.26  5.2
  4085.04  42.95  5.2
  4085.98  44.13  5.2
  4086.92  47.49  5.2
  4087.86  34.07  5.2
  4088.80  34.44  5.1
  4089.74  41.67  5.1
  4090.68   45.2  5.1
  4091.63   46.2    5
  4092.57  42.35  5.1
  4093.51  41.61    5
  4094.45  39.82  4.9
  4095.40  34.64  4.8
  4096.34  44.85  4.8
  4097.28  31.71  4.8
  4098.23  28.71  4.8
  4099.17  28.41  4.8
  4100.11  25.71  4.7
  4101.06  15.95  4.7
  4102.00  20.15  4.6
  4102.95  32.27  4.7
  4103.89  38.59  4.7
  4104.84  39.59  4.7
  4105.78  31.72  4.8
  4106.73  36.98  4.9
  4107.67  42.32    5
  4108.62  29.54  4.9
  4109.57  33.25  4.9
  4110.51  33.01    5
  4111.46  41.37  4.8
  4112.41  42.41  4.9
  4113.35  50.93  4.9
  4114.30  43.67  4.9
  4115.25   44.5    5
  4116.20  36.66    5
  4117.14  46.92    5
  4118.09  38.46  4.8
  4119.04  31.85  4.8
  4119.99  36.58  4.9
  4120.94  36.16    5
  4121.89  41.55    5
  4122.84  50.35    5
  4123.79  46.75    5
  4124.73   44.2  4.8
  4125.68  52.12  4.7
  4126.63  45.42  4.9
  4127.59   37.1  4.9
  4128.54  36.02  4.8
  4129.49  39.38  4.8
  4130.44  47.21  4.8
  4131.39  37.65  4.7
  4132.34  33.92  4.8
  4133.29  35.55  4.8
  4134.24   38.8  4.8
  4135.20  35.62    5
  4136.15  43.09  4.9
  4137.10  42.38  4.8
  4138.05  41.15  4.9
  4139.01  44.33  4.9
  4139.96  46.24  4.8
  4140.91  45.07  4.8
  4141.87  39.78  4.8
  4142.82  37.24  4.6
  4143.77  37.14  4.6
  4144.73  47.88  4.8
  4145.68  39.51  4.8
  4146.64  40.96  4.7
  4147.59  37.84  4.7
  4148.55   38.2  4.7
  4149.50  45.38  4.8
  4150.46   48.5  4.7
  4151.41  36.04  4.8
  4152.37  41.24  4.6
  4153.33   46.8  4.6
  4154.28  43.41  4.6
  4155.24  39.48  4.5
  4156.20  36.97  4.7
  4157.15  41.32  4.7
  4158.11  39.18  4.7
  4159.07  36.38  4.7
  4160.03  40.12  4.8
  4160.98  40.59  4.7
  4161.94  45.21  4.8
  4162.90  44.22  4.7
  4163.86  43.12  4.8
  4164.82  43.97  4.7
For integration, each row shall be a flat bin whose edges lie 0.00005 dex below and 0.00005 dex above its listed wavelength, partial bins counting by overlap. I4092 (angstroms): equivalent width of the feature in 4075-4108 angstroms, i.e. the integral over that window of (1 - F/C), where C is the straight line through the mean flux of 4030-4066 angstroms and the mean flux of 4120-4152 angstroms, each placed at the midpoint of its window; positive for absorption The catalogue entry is 1.9 angstroms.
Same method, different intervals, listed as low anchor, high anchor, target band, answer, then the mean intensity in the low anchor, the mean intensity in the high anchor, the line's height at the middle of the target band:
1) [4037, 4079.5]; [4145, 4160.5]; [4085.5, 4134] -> 2.6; 40.4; 40.8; 40.6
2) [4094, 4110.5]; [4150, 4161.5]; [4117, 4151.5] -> -3.4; 32.6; 40.9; 37.5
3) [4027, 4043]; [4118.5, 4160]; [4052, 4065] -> 0.2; 40.7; 41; 40.7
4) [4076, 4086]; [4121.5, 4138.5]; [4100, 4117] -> 2.5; 42.7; 41.6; 42.1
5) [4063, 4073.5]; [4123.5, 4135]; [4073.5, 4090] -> -0.7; 40.1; 41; 40.3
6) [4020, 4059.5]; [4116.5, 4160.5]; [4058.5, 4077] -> -0.3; 39.9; 41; 40.2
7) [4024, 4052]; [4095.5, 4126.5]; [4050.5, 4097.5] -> -3.1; 39.5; 37.5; 38.5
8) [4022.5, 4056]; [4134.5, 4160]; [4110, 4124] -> -0.2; 39.2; 41.1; 40.6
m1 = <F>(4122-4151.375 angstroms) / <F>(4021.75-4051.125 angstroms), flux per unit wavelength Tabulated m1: 1.1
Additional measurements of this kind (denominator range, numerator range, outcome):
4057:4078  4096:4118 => 0.86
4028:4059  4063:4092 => 1.06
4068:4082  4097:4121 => 0.85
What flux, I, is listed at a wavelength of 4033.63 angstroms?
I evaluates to 40.24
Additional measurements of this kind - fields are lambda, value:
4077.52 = 40.35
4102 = 20.15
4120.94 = 36.16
